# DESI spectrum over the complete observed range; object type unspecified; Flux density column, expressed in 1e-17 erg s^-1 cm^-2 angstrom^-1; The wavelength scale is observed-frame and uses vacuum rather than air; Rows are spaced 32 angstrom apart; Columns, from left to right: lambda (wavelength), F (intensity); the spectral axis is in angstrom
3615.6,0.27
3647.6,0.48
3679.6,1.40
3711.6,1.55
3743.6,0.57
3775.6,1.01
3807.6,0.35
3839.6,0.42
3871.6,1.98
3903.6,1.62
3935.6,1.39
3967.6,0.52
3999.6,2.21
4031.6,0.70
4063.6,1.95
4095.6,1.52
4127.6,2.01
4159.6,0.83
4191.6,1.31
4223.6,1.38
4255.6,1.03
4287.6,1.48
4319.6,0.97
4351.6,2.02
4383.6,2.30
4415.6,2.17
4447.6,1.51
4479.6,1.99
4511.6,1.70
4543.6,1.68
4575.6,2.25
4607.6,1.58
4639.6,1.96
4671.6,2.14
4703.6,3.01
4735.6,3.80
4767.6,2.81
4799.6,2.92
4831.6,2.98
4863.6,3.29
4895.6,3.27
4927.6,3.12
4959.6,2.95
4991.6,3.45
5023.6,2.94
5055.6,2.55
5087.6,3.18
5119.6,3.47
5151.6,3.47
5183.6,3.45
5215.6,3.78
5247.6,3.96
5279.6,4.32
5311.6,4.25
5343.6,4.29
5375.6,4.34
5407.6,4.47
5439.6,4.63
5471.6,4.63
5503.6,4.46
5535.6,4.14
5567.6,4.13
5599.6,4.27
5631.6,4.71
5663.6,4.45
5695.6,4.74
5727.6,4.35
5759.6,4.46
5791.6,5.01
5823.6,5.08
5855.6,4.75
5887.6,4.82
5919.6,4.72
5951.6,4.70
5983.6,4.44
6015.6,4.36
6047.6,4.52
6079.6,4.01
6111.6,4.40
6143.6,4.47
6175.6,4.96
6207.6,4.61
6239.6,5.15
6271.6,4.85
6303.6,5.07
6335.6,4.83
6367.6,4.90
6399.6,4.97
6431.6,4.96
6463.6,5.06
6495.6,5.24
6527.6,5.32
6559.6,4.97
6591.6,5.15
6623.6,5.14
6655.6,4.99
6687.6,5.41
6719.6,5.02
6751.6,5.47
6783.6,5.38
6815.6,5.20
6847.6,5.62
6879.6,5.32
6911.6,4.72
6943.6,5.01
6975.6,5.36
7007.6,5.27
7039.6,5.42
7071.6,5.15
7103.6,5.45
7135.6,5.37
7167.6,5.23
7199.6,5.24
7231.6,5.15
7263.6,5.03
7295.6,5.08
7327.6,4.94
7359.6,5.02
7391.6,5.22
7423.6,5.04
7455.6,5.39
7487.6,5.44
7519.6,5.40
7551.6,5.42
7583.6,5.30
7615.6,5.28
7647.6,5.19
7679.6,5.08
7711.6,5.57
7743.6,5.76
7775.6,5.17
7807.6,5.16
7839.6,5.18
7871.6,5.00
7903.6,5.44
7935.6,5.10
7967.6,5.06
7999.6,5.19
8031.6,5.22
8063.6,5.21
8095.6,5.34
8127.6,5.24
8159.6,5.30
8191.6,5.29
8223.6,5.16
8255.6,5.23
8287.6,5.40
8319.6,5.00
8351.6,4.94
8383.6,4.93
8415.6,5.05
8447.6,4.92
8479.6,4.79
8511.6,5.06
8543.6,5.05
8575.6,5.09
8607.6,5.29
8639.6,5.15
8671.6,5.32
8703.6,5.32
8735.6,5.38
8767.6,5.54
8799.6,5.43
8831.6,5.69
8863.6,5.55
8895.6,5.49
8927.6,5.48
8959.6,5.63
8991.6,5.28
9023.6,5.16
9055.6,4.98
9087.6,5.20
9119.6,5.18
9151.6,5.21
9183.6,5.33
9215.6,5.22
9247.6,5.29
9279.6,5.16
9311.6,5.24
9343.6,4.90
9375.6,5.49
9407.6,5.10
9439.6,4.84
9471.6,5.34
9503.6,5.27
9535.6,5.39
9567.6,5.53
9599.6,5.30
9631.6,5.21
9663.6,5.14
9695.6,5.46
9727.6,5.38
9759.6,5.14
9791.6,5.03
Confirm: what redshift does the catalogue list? 0.175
